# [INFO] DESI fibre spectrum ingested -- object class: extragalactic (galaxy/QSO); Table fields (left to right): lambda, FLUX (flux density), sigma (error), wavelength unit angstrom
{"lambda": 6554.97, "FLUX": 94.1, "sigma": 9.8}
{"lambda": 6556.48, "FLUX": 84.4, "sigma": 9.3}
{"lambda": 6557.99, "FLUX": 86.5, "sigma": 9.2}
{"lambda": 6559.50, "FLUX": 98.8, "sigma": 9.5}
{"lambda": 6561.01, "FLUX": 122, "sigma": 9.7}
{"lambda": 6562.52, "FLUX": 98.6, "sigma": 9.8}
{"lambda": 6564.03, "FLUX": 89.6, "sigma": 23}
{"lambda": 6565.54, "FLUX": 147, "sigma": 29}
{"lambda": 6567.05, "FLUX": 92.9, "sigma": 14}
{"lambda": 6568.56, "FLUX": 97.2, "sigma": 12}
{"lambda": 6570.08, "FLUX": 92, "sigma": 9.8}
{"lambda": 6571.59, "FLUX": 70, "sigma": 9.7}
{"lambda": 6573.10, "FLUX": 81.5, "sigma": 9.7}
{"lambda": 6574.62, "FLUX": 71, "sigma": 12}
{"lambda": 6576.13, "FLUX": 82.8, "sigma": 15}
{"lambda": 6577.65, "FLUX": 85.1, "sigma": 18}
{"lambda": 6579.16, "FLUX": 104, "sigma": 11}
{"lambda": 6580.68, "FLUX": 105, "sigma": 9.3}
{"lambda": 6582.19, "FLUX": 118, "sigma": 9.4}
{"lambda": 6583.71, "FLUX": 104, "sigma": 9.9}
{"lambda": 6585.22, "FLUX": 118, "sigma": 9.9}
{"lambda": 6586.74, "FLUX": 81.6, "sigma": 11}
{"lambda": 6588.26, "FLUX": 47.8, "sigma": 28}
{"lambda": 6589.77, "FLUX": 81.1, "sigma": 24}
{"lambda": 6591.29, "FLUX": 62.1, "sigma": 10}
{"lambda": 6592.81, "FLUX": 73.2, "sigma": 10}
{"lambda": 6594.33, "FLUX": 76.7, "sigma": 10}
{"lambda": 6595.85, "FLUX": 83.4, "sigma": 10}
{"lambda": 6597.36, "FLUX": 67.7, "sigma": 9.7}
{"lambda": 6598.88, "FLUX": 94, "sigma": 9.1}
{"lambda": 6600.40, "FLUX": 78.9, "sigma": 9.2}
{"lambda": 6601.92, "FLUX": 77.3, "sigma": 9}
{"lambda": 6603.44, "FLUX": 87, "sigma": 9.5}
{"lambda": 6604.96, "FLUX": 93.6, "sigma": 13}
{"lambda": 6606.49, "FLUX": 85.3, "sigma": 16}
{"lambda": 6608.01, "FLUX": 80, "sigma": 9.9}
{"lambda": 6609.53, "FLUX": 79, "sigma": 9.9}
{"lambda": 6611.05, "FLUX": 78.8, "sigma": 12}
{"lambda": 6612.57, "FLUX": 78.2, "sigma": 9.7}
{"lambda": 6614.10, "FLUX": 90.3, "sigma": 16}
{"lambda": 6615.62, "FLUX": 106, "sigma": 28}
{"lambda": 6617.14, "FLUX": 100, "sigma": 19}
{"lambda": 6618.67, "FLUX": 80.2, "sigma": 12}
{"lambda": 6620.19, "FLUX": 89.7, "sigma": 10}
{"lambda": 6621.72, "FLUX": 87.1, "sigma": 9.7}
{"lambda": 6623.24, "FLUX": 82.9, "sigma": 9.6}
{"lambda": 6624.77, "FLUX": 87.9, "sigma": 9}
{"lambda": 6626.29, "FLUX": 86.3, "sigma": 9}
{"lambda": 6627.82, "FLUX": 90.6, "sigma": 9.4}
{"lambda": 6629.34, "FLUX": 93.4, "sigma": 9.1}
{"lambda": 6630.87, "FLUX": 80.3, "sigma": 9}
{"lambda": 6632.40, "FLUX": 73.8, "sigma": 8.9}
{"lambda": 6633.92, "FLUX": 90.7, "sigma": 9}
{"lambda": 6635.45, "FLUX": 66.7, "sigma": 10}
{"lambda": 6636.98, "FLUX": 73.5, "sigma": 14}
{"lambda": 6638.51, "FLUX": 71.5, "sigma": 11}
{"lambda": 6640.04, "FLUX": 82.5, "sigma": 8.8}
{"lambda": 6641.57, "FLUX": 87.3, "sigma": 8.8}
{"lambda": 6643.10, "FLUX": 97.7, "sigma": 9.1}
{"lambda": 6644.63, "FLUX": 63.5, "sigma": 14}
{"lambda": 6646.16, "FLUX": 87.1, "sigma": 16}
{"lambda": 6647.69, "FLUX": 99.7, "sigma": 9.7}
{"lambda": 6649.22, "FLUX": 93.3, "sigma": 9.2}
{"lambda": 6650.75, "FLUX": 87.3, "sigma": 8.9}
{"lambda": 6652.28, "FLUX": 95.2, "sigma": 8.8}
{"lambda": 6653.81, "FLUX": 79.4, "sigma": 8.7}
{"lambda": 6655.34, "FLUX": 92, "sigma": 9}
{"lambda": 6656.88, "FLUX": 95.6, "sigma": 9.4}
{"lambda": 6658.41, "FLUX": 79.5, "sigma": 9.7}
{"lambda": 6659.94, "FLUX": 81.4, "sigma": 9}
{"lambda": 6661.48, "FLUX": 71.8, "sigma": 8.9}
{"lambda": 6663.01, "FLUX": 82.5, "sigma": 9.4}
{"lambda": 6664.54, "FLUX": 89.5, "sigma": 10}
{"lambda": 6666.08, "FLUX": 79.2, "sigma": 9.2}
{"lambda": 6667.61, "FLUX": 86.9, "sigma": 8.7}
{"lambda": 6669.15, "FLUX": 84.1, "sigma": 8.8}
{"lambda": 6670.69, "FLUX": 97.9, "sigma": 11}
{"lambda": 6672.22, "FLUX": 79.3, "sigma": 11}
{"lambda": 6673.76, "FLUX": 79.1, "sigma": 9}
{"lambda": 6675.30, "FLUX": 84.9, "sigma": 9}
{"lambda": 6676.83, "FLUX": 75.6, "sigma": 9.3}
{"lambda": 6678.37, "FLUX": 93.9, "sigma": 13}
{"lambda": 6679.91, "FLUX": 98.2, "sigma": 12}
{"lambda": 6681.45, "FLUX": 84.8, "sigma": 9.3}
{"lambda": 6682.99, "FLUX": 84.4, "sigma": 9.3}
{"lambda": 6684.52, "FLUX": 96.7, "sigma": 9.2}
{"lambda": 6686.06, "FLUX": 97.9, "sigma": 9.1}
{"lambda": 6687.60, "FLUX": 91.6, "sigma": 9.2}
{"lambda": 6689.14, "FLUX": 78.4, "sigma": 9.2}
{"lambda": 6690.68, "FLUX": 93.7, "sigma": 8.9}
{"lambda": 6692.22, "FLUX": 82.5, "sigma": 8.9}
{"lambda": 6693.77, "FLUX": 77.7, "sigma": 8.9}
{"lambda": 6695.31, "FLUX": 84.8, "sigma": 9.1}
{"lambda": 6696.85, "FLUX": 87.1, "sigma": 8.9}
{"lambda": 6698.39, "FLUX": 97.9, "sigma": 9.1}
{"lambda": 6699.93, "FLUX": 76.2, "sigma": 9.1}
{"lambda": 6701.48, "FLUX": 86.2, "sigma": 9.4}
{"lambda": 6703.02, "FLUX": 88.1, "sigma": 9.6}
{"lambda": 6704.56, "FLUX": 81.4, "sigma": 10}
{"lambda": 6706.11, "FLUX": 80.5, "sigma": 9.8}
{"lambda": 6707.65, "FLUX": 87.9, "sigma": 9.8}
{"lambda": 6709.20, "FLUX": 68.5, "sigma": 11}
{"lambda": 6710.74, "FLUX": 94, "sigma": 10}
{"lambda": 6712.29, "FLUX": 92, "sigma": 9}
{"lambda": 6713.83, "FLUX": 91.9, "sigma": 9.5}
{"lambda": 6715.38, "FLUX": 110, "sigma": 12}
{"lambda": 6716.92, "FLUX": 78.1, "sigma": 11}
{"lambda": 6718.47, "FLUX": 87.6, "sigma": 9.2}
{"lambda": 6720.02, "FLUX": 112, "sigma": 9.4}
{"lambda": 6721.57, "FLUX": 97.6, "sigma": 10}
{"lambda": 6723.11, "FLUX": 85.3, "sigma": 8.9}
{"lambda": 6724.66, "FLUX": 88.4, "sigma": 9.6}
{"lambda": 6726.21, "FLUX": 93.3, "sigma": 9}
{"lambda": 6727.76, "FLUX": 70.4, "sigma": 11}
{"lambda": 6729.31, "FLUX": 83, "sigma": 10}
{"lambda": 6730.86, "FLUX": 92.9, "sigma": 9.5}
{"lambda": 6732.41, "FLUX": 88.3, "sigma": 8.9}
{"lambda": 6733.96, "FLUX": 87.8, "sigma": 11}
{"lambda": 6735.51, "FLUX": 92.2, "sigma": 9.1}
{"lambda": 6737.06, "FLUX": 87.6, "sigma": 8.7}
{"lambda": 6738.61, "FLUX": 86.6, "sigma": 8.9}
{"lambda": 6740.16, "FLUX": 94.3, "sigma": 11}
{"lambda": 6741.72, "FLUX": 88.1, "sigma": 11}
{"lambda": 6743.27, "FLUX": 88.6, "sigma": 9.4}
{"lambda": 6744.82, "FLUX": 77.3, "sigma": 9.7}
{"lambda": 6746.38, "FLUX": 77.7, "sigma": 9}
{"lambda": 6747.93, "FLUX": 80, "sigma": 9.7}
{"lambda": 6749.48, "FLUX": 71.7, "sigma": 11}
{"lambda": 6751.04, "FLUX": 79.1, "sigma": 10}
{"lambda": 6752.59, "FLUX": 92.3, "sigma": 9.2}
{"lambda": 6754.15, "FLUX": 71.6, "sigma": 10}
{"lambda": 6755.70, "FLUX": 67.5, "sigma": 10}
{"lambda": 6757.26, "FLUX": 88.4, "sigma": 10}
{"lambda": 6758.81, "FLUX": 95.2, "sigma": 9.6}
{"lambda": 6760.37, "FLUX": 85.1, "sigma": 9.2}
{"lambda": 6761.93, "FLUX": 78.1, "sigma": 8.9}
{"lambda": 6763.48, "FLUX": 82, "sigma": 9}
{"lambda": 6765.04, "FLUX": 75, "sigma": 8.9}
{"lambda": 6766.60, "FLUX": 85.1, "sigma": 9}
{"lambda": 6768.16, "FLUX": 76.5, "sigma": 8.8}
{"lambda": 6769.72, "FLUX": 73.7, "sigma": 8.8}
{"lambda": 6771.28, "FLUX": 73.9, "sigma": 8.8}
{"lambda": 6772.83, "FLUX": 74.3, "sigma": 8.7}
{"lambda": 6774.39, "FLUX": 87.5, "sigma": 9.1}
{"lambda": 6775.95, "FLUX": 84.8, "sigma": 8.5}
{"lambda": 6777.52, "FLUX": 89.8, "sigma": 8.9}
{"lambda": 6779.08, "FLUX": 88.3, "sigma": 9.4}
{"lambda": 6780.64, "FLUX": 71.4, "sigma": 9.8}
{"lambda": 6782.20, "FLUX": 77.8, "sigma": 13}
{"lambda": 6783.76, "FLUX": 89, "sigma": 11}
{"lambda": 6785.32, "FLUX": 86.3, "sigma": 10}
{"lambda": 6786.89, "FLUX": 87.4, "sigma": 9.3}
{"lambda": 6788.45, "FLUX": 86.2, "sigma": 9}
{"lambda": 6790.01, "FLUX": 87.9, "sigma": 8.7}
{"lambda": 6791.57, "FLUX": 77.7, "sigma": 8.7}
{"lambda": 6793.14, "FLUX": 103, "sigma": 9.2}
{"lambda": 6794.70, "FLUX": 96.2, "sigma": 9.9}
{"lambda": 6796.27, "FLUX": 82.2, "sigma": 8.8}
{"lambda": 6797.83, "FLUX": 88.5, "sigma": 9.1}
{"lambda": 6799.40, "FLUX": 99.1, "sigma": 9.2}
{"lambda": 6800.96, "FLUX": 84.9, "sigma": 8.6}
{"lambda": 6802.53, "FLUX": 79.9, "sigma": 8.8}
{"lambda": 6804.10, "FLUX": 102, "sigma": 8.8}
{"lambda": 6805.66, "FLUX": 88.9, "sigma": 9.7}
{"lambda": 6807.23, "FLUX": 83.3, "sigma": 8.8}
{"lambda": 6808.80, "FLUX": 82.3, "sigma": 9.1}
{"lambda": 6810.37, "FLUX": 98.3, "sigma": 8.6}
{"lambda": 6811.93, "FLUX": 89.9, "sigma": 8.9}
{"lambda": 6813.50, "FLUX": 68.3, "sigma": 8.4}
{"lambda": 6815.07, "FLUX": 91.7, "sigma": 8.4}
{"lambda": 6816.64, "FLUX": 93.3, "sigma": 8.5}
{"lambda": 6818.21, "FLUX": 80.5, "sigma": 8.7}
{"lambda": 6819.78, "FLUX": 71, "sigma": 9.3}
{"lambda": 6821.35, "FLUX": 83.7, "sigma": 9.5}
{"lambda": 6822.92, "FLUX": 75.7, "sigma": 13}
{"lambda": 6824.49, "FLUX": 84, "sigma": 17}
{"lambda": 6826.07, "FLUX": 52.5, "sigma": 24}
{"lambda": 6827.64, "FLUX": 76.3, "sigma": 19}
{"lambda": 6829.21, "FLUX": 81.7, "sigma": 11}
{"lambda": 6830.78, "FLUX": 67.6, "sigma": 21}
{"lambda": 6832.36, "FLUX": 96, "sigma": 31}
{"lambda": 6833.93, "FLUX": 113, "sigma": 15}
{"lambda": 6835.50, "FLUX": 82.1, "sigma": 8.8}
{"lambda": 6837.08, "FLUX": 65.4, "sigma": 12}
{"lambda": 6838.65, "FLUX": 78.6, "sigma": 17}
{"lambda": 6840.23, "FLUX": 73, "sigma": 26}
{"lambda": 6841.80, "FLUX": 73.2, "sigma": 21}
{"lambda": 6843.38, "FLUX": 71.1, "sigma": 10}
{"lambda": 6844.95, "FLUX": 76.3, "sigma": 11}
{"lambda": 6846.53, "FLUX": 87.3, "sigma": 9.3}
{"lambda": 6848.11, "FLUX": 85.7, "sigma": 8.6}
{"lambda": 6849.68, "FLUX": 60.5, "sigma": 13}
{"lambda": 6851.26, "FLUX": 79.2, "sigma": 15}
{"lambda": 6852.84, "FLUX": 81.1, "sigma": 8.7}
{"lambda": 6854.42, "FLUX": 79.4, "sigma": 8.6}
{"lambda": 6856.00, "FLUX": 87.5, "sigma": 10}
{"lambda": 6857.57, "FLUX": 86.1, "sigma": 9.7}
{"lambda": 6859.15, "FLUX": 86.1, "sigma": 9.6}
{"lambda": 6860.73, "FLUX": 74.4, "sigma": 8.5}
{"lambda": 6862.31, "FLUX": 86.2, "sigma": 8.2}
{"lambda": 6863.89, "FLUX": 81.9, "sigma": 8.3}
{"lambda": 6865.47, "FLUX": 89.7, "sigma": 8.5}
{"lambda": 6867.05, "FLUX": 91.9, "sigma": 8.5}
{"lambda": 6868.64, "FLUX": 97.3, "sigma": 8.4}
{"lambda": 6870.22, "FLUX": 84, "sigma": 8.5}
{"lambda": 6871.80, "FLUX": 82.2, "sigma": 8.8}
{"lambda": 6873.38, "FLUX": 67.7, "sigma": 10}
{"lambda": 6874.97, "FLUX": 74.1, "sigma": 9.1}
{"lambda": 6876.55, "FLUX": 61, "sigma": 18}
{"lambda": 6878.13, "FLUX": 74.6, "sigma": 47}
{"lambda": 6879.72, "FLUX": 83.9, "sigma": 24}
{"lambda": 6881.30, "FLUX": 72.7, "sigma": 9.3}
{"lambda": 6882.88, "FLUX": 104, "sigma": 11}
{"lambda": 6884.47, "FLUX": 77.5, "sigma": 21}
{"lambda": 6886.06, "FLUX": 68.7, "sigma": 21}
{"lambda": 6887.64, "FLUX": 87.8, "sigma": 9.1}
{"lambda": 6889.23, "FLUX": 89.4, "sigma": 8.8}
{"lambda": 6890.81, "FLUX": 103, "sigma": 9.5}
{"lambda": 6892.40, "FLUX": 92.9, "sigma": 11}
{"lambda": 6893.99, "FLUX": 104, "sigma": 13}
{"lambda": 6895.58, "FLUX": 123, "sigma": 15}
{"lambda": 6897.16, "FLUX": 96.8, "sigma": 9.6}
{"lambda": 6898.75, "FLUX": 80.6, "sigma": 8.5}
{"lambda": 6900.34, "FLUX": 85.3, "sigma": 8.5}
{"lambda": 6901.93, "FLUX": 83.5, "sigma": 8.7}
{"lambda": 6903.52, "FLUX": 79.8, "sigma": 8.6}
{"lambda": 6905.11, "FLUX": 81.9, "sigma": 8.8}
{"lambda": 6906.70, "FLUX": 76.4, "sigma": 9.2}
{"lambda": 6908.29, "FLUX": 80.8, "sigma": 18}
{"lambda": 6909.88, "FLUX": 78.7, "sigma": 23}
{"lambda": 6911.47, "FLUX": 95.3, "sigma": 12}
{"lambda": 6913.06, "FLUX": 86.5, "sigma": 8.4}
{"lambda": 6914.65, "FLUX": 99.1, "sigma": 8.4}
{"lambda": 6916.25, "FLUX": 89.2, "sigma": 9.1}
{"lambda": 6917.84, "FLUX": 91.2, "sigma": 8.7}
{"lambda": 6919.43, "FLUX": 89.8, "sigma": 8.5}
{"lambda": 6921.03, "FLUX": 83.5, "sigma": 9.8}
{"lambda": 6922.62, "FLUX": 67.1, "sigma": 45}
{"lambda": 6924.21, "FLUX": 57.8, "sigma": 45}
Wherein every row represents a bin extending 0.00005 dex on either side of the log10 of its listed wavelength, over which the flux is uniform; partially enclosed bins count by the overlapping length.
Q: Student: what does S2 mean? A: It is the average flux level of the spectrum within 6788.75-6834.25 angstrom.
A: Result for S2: 85.2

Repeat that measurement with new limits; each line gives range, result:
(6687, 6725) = 88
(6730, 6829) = 83.8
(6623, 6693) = 85.5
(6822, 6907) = 82.6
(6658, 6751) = 86.4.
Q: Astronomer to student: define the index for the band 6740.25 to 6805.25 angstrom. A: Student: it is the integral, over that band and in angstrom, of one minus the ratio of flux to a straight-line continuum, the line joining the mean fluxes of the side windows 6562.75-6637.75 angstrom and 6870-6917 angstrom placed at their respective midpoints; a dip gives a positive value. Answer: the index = 1.6 angstrom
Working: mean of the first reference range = 86.7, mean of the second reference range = 85.5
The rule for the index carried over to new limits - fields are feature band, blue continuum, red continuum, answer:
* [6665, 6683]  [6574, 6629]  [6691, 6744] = 0.3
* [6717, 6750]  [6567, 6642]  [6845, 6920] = -0.8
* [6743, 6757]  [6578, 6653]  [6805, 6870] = 0.8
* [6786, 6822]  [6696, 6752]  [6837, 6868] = -2.0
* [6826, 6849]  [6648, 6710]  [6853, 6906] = 1.6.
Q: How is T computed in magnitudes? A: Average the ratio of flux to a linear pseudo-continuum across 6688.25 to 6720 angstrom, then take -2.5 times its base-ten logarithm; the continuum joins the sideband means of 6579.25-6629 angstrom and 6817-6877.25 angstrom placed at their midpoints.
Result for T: -0.042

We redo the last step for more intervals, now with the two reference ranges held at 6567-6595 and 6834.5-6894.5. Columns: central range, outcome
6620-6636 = 0.01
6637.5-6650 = 0.00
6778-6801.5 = -0.05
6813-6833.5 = 0.04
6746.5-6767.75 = 0.04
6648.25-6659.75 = -0.05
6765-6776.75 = 0.06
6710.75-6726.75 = -0.12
